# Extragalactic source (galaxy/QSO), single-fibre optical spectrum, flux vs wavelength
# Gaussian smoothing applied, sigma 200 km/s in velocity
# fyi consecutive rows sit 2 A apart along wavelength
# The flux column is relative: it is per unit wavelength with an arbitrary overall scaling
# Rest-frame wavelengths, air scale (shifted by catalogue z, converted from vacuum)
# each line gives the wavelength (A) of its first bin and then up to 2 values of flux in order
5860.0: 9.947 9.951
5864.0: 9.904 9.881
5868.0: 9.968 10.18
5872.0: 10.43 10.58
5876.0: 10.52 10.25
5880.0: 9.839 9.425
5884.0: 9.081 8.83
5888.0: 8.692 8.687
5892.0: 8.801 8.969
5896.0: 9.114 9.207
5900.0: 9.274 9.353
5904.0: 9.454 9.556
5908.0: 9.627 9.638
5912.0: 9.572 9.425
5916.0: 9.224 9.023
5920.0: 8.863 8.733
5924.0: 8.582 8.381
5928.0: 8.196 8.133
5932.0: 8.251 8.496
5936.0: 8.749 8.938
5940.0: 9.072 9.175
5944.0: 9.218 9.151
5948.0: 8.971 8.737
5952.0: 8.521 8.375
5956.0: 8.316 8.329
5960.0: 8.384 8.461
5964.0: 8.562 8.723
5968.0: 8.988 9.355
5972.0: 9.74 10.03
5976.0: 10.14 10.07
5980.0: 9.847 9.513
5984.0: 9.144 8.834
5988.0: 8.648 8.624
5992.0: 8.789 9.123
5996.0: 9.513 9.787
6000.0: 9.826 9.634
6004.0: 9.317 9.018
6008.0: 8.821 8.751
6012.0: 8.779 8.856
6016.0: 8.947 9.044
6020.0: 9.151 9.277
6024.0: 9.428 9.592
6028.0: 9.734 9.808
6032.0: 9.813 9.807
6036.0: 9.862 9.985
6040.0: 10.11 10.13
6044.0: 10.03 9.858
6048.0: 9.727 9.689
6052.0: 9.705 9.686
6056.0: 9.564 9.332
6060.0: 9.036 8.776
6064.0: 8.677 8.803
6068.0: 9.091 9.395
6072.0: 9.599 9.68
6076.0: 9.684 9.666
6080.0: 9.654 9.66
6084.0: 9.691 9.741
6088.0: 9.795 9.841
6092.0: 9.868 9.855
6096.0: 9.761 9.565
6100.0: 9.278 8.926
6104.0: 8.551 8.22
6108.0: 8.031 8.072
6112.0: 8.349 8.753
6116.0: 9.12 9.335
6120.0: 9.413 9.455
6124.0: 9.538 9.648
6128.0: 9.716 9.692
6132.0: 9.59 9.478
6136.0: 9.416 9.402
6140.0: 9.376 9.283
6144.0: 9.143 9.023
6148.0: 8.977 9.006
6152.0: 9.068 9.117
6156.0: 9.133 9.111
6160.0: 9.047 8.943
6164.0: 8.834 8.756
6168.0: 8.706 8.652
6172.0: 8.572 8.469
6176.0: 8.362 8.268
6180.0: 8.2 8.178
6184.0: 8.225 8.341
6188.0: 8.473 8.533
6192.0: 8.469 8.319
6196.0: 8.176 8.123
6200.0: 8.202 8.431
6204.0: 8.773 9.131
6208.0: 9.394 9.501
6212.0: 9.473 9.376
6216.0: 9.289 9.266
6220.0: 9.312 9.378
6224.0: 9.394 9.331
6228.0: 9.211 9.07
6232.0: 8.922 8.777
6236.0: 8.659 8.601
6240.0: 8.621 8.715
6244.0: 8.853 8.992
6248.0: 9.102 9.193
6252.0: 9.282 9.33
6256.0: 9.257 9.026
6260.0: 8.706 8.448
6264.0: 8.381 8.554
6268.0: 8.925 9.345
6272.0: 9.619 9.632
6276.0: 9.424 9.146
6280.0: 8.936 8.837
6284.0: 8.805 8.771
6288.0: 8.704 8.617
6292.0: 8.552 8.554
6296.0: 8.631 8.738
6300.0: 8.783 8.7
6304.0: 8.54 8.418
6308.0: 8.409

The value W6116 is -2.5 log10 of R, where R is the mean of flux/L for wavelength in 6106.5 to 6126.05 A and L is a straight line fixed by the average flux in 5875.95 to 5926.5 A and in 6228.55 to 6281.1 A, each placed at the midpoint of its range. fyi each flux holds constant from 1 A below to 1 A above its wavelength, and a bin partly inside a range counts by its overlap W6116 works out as 0.019 mag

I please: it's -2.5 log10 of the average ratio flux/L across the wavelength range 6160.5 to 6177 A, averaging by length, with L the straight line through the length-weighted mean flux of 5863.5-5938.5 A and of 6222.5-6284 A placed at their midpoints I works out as 0.048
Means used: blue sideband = 9.26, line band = 8.67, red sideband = 9.01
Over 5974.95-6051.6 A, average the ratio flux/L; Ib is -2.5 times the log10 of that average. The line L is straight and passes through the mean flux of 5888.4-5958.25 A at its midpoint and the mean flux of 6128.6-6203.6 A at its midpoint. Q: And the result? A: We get -0.07 mag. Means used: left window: 8.92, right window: 8.79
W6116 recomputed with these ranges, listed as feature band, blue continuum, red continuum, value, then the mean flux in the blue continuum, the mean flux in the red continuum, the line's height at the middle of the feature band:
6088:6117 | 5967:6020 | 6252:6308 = 0.009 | 9.27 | 8.87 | 9.12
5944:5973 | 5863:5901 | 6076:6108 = 0.088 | 9.56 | 9.43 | 9.51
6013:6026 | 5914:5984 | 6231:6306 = -0.028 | 8.93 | 8.88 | 8.92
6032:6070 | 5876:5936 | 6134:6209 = -0.076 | 9.08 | 8.76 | 8.9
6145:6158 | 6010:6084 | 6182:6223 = -0.005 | 9.48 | 8.79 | 9.02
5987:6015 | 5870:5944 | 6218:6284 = 0.004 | 9.18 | 9.03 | 9.14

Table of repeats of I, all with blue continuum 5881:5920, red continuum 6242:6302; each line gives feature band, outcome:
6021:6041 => -0.074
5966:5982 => -0.060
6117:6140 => -0.056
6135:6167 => -0.010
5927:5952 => 0.051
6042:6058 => -0.076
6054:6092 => -0.044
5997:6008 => -0.038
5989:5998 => 0.004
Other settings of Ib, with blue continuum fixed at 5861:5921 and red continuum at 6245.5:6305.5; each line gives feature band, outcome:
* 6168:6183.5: 0.083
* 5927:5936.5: 0.135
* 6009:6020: 0.050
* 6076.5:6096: -0.062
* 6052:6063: -0.008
